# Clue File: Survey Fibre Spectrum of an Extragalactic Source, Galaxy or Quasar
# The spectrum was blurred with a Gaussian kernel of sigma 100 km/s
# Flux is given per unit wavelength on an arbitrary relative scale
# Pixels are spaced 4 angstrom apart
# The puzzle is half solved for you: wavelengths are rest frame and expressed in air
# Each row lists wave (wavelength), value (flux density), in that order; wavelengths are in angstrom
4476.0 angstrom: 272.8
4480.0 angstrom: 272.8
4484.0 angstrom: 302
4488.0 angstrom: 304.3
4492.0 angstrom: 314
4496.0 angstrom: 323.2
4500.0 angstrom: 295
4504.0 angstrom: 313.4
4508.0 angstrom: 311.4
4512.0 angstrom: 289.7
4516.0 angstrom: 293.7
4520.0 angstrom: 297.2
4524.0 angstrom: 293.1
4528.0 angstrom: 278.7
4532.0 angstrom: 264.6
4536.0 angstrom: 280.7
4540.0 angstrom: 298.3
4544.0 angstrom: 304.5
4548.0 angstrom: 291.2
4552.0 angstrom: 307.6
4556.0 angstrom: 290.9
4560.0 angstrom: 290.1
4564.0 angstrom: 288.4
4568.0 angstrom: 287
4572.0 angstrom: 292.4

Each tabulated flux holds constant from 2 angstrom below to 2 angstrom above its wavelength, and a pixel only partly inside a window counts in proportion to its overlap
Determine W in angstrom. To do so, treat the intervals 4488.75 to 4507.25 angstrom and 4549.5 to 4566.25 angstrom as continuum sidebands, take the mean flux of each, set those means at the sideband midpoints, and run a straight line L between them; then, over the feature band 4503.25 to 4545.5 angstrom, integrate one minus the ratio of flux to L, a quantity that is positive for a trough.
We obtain 1.5 angstrom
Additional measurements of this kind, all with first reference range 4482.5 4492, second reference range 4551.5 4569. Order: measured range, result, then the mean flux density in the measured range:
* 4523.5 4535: 0.8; 277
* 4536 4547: -0.1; 297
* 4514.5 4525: 0.2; 295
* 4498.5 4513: -0.1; 304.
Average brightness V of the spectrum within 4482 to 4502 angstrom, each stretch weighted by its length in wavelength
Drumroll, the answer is 308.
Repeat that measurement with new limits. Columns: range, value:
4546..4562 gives 295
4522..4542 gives 283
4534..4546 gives 294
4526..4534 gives 272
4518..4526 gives 295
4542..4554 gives 301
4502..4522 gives 301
